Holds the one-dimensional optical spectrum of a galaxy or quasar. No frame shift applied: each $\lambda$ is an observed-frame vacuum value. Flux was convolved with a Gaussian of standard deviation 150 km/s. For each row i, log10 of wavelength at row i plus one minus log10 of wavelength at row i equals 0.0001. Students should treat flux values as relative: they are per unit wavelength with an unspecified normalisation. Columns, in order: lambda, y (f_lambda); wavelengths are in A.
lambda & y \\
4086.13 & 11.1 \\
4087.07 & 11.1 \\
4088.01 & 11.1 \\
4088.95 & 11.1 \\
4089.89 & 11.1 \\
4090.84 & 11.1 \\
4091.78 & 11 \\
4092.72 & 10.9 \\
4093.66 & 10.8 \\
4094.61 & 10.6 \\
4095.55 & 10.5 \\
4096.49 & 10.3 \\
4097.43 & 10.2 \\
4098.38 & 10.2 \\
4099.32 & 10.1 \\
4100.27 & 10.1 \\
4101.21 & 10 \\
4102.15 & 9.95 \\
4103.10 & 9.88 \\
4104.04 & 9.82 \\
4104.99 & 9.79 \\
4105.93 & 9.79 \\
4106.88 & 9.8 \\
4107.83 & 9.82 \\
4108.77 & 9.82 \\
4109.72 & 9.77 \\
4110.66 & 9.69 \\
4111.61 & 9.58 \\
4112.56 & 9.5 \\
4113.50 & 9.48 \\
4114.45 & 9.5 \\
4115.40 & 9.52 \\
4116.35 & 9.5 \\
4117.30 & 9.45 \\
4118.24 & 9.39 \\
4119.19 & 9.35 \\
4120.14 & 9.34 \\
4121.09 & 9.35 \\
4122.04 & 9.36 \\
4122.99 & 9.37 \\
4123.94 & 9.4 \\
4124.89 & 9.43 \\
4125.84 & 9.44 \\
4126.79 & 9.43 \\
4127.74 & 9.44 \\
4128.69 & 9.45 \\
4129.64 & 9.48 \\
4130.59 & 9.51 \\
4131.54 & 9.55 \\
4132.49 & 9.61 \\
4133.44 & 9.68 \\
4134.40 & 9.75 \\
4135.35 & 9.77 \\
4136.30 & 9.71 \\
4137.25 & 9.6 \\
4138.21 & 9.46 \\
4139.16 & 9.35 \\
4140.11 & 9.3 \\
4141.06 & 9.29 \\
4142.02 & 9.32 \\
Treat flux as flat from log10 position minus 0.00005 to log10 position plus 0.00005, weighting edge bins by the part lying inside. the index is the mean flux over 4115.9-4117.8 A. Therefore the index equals 9.5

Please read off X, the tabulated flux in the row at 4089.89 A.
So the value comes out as 11.1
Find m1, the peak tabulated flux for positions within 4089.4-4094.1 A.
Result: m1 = 11.1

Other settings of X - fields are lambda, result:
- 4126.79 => 9.43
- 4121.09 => 9.35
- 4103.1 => 9.88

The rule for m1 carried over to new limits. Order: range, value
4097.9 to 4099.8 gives 10.2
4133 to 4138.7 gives 9.77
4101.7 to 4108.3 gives 9.95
